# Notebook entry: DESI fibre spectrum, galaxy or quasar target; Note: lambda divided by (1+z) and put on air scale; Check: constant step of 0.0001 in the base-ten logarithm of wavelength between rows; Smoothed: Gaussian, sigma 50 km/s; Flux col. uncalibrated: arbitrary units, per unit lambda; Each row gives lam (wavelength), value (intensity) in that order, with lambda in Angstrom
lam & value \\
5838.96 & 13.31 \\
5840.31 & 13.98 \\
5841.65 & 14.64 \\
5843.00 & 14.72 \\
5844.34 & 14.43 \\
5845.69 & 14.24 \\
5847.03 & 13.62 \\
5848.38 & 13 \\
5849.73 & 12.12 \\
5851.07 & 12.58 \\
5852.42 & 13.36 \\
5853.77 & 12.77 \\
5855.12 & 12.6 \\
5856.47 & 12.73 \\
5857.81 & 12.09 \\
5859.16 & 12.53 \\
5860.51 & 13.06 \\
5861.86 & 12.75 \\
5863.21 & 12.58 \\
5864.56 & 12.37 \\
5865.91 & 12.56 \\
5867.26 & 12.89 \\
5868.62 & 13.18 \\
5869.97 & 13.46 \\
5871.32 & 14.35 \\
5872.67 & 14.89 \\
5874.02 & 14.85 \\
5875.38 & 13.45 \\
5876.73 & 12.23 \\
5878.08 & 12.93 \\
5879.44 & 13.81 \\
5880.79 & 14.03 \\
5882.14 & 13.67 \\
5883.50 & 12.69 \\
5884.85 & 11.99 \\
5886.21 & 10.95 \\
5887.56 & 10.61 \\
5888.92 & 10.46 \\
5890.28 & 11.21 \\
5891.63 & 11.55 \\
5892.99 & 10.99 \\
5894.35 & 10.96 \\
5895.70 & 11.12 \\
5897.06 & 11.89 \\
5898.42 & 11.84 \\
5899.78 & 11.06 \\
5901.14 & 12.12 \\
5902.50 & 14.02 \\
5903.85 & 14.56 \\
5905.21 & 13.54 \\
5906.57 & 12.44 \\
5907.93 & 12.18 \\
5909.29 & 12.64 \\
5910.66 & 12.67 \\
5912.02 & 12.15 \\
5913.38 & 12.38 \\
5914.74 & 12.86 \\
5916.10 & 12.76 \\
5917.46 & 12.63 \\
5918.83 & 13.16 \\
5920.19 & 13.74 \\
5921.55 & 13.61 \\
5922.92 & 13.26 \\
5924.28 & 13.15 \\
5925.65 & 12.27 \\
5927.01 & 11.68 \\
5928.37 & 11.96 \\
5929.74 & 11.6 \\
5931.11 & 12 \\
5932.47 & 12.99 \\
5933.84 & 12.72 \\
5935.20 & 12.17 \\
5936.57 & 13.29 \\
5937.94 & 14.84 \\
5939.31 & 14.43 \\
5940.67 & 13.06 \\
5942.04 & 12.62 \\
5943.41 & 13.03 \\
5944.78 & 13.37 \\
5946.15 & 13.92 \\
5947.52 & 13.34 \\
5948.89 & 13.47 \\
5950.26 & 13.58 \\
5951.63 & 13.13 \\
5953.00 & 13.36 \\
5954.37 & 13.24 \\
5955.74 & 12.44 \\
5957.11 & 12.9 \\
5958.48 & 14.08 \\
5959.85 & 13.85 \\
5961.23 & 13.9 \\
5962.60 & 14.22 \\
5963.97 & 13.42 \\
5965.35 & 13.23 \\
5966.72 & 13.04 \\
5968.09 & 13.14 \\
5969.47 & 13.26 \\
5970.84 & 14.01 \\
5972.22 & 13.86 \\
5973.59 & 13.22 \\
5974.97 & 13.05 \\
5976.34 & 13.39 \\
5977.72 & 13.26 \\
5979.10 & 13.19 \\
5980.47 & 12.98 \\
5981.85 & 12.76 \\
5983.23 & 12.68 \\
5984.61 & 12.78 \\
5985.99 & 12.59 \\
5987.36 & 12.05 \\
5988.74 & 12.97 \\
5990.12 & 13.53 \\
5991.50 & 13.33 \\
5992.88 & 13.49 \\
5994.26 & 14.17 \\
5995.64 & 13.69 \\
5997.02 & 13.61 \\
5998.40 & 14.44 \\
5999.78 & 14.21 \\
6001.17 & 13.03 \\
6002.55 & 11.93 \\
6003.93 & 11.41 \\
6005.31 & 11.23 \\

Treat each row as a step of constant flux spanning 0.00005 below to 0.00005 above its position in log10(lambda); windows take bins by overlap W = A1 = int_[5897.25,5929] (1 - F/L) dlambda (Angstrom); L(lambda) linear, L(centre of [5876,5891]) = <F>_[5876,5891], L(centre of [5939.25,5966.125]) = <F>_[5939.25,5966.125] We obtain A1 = 0.1 Angstrom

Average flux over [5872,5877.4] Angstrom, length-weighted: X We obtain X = 13.9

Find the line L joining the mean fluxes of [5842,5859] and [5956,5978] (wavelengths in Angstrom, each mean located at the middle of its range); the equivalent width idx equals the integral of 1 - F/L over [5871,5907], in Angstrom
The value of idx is 2.1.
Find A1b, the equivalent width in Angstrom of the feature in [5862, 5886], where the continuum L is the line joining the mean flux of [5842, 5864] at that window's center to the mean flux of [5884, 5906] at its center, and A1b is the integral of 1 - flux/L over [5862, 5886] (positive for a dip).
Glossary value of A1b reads -1.5 Angstrom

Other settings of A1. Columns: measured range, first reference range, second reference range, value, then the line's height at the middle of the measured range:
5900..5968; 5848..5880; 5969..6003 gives 0.5 Angstrom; 13.2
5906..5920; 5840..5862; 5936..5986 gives 0.7 Angstrom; 13.3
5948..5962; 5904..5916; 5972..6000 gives -0.4 Angstrom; 13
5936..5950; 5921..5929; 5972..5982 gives -0.8 Angstrom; 12.8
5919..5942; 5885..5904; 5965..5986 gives -1.2 Angstrom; 12.3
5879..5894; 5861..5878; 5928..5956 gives 1.5 Angstrom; 13.2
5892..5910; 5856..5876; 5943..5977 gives 1.4 Angstrom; 13.3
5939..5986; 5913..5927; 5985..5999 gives -0.4 Angstrom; 13.2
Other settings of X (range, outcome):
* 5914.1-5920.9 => 13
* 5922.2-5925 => 13.2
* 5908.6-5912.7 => 12.5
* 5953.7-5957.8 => 12.9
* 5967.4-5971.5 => 13.5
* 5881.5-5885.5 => 12.8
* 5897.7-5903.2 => 12.3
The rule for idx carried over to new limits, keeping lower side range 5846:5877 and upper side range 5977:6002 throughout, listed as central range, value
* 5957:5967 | -0.3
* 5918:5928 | 0.2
